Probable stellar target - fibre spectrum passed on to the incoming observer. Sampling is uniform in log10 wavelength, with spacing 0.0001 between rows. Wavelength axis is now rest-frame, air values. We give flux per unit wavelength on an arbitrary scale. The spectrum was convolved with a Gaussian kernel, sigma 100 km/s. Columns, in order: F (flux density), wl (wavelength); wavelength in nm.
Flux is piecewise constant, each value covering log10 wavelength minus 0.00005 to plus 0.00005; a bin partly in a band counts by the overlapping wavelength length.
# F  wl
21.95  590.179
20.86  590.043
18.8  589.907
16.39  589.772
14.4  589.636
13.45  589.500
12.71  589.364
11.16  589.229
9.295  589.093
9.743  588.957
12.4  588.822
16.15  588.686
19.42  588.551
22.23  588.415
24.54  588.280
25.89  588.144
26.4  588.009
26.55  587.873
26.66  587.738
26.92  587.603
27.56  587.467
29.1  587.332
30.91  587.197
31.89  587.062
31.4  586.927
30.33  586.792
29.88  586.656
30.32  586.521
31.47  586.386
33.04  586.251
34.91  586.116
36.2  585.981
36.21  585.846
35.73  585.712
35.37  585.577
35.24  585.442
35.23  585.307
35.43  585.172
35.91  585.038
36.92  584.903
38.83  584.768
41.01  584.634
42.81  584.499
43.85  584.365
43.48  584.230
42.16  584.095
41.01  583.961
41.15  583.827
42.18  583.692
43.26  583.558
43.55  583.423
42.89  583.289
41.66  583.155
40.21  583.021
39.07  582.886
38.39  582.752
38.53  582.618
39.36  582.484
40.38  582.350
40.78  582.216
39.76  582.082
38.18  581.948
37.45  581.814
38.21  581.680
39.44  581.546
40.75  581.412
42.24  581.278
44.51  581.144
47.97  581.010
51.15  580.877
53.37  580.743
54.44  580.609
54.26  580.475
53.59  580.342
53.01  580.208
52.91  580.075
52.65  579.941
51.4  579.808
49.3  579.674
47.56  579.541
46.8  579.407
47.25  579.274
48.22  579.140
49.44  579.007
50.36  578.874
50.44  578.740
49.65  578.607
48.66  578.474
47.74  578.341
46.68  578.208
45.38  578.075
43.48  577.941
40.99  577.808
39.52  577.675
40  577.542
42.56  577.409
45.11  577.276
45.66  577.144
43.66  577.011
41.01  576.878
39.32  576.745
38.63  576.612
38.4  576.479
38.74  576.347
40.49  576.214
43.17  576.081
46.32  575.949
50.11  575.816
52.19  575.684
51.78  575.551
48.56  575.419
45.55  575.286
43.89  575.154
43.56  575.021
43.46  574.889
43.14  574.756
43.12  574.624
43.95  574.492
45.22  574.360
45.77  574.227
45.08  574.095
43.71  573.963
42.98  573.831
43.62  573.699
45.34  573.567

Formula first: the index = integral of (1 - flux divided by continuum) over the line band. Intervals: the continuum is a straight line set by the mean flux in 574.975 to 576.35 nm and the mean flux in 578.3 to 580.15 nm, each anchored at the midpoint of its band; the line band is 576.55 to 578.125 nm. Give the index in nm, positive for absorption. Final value 0.19 nm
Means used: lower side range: 46.2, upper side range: 49.5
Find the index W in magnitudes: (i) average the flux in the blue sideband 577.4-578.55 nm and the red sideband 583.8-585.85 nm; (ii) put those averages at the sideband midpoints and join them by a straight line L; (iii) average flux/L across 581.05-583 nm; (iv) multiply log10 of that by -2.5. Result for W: 0.03 mag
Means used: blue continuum 44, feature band 39.9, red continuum 38.8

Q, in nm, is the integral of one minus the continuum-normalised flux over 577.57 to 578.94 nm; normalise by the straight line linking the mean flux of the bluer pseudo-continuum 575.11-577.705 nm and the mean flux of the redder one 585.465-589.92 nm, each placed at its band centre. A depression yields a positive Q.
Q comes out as -0.184 nm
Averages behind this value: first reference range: 43.8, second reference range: 24.9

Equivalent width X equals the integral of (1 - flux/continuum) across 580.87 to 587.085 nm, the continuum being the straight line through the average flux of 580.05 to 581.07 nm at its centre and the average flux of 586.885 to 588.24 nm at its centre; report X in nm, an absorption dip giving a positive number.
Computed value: 0.256 nm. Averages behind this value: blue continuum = 52.6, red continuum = 28.2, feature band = 38.6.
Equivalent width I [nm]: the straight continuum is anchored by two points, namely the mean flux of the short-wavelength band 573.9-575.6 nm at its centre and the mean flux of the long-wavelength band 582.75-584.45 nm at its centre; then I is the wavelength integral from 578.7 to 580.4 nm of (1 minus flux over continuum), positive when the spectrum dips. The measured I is -0.27 nm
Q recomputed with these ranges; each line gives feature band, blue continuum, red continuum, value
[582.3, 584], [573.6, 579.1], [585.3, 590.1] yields -0.413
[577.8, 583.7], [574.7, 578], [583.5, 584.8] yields -0.390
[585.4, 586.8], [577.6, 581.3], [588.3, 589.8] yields -0.477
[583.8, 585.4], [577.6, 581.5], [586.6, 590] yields -0.325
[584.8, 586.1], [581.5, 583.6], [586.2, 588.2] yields -0.101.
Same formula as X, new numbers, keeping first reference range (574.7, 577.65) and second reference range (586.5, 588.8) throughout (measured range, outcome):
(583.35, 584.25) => -0.28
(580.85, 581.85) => -0.18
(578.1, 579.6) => -0.32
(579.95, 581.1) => -0.47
